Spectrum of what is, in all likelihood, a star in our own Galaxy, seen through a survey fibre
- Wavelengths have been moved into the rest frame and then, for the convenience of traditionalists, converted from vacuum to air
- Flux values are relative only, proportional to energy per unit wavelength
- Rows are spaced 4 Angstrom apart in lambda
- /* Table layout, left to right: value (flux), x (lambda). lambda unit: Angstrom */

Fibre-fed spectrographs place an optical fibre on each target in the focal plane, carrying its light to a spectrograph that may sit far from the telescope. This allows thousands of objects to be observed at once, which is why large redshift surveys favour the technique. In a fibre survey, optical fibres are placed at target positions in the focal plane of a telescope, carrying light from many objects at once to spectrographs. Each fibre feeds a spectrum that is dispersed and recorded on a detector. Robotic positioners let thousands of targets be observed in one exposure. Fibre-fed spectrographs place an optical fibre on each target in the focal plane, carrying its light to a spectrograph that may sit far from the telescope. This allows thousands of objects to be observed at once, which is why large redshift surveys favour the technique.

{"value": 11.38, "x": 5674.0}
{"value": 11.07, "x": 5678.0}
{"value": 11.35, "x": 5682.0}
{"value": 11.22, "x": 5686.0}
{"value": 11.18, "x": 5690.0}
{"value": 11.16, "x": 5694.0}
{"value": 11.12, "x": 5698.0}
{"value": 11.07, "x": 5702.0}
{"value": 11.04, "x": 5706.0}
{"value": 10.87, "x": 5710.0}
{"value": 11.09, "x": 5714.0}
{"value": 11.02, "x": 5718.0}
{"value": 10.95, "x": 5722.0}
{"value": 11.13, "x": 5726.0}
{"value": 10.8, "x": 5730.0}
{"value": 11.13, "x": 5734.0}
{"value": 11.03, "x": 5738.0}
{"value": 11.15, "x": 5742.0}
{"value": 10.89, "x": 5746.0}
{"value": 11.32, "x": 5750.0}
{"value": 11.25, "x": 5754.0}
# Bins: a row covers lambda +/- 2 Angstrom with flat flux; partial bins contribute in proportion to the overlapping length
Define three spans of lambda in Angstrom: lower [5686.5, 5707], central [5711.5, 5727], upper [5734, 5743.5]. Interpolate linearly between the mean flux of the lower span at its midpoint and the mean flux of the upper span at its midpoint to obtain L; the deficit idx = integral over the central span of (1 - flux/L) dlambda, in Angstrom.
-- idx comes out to 0.10 Angstrom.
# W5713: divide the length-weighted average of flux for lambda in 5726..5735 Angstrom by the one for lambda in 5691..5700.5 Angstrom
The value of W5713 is 0.99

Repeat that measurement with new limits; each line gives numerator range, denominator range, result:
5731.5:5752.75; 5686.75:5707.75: 1.00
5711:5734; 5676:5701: 0.98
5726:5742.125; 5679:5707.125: 0.99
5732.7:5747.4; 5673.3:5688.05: 0.98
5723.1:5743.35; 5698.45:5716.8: 1.00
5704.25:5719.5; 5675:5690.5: 0.98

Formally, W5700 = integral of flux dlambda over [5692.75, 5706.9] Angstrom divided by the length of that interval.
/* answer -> 11.1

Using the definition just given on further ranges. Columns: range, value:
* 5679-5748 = 11.1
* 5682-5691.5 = 11.2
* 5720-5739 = 11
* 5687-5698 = 11.2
